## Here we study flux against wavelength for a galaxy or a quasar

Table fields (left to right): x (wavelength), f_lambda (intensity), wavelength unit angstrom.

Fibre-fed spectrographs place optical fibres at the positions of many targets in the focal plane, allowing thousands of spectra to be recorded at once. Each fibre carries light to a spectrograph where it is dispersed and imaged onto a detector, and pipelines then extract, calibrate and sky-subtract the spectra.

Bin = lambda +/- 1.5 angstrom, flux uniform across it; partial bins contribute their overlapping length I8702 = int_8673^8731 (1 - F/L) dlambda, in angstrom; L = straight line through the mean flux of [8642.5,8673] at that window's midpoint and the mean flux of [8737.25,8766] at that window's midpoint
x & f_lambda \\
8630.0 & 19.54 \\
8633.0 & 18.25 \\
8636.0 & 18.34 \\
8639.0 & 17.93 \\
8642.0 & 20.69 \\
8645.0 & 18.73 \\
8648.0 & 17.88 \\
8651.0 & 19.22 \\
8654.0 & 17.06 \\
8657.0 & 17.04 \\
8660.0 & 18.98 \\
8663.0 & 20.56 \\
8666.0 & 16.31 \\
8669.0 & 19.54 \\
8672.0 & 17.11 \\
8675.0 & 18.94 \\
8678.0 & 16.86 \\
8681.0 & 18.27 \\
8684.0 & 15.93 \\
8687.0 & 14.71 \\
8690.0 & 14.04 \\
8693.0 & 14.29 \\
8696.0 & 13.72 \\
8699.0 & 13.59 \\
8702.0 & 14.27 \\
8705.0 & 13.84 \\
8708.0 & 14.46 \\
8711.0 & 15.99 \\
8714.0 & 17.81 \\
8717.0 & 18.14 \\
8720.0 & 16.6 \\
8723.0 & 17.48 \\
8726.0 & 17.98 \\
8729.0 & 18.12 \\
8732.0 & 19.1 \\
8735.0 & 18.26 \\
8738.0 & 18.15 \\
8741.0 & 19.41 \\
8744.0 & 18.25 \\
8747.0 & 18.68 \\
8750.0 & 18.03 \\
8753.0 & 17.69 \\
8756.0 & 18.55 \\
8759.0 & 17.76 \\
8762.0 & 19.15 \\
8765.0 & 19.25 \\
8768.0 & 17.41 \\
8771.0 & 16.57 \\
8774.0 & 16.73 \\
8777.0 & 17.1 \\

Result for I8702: 7.3 angstrom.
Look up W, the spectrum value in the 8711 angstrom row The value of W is 15.99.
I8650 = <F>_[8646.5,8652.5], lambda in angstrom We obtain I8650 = 18.6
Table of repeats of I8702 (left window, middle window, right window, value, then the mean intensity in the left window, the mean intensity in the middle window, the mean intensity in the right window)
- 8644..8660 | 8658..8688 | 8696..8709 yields -2.5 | 18.1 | 17.8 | 14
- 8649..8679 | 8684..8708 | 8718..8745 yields 5.2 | 18.2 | 14.2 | 18.1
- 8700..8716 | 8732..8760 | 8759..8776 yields -2.4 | 15.3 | 18.4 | 17.8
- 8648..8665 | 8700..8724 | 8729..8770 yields 3.2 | 18.4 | 16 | 18.4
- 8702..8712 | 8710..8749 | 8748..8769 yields -4.3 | 14.6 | 18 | 18.3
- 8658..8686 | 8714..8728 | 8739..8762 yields 0.5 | 18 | 17.6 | 18.4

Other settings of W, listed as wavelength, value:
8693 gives 14.29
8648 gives 17.88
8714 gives 17.81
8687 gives 14.71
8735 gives 18.26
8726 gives 17.98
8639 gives 17.93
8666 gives 16.31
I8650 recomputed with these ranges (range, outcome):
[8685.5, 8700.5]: 14.1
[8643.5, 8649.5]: 18.3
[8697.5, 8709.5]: 14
